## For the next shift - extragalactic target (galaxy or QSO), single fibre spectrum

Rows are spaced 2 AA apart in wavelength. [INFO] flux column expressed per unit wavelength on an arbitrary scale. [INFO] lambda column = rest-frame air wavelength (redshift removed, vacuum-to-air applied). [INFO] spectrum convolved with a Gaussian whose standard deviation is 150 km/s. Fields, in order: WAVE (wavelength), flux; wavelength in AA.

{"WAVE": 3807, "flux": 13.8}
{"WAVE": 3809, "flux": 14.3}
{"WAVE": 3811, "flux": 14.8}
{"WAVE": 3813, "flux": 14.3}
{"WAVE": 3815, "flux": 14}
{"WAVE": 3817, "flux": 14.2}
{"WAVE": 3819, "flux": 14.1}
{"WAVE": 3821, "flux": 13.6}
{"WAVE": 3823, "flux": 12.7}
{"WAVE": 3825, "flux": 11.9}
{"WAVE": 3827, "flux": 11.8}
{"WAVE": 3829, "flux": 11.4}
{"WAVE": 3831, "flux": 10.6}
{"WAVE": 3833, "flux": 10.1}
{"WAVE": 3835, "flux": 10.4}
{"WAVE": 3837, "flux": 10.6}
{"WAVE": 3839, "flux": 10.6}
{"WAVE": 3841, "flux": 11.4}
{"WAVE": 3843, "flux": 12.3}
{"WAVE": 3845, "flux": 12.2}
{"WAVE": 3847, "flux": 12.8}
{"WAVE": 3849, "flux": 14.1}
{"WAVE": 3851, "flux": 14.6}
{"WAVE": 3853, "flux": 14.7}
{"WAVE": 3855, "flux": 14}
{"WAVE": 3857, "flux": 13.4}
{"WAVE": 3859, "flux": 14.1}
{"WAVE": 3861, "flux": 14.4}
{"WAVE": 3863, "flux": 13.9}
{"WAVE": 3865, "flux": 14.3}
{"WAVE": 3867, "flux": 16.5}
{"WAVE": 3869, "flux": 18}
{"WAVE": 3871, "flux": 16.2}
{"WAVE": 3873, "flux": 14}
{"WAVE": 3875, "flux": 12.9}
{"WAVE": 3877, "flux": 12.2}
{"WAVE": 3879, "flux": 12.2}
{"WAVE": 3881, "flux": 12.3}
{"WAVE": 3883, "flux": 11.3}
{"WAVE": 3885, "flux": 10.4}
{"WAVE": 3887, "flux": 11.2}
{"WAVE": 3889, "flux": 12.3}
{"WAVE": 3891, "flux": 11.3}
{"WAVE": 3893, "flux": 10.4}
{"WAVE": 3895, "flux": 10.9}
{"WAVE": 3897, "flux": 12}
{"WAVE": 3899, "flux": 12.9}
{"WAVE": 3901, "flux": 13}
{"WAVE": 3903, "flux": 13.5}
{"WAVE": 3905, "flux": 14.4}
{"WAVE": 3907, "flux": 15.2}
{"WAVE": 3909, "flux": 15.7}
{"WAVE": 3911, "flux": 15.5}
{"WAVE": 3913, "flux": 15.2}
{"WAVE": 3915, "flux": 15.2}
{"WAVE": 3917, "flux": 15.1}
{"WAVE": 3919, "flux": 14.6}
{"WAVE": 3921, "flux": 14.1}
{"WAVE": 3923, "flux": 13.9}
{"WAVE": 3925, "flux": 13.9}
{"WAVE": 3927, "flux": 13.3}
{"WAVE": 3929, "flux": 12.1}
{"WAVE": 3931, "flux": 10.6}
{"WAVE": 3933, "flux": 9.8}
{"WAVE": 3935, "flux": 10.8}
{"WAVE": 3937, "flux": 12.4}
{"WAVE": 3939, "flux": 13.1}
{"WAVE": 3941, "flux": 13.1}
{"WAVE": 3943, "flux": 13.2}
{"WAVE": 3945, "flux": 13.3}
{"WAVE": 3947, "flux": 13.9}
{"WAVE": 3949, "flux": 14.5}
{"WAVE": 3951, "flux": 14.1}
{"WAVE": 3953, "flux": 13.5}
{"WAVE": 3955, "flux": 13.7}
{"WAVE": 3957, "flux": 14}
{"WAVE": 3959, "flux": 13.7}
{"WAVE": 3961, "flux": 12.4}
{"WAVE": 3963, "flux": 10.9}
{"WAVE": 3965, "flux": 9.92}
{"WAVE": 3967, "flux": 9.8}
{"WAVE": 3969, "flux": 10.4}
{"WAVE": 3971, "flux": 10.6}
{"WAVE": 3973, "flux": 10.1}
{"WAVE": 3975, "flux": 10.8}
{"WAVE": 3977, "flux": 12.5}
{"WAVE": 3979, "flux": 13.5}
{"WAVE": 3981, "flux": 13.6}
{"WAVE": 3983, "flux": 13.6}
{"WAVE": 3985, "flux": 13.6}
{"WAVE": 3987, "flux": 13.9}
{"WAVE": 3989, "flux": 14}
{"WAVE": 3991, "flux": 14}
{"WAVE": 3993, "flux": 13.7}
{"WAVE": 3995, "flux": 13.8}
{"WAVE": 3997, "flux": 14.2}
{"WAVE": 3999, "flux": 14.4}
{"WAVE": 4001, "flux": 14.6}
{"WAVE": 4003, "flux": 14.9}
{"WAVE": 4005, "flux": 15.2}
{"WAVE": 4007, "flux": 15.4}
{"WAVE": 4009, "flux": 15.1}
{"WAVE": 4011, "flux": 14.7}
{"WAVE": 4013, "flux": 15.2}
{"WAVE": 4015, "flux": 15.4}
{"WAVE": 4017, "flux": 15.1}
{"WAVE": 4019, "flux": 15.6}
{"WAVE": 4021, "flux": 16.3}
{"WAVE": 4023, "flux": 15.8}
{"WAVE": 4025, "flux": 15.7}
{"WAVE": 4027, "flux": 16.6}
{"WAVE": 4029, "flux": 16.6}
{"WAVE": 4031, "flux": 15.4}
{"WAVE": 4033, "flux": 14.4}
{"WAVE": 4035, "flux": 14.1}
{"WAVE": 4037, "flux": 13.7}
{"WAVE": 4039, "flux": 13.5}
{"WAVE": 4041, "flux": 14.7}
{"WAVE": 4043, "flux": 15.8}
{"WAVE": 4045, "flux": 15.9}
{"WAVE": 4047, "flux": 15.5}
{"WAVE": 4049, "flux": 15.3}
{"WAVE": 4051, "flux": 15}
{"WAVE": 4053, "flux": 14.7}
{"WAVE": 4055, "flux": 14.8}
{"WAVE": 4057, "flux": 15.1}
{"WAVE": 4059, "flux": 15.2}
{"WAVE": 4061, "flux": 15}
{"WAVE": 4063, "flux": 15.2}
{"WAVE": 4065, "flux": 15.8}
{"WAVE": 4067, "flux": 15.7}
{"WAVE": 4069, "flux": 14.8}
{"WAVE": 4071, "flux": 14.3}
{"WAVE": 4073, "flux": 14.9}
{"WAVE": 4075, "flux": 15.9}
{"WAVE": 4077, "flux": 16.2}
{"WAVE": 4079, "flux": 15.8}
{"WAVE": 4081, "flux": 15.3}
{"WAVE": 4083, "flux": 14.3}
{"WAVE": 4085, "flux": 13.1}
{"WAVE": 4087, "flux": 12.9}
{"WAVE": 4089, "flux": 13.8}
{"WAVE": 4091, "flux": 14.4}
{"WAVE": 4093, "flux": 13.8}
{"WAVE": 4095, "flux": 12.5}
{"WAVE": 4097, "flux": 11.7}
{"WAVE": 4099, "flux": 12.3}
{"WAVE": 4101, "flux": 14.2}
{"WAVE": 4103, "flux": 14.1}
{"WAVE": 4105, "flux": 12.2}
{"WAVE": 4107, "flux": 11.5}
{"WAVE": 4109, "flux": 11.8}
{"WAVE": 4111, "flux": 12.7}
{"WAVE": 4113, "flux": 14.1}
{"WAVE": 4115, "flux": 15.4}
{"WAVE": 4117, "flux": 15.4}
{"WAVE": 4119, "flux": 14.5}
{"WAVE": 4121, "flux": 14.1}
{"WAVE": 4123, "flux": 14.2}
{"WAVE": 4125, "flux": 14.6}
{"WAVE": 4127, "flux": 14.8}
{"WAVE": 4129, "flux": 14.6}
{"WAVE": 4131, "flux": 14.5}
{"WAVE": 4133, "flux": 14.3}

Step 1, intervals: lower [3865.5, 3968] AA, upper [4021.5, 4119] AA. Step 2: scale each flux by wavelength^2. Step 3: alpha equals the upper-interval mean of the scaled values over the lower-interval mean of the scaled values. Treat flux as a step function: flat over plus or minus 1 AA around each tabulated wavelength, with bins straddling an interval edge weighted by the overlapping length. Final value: 1.2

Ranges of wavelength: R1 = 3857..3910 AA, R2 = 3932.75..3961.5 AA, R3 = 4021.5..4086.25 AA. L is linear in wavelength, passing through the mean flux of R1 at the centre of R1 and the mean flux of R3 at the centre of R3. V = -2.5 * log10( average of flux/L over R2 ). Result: 0.07 mag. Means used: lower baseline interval 13.3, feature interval 13.1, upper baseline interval 15.1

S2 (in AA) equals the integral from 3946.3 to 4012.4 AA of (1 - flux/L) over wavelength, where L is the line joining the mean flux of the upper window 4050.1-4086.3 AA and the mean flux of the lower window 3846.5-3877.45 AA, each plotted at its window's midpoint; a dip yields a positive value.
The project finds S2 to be 6.87 AA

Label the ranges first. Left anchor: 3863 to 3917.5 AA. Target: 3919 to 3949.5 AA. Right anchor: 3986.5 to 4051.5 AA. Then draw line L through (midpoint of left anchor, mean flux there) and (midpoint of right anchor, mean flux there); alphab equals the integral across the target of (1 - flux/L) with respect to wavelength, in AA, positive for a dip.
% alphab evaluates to 2.5 AA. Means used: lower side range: 13.5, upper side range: 15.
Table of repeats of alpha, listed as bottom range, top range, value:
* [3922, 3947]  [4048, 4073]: 1.28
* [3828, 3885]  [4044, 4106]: 1.24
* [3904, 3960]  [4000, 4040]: 1.16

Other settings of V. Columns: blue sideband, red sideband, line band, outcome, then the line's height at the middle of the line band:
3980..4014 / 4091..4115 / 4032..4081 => -0.11 mag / 13.6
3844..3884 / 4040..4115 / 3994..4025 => -0.06 mag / 14.2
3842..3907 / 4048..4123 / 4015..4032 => -0.14 mag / 14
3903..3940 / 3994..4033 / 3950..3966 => 0.12 mag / 14.3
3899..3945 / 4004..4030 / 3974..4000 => 0.11 mag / 14.9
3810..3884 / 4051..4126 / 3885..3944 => 0.04 mag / 13.5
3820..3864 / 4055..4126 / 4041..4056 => -0.10 mag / 13.9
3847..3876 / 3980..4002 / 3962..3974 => 0.34 mag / 14.1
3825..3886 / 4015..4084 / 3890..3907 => 0.08 mag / 13.4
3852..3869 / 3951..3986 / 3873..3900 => 0.19 mag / 14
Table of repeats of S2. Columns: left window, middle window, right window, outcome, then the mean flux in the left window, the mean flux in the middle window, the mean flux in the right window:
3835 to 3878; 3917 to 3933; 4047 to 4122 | 0.8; 13.6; 13.1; 14.3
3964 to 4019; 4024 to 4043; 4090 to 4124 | -2.2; 13.4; 15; 13.5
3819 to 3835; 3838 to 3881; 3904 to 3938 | -4.4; 11.8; 13.7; 13.6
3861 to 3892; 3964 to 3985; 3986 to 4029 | 4.3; 13.3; 11.6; 15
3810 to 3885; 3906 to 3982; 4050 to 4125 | 3.4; 13.1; 12.9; 14.2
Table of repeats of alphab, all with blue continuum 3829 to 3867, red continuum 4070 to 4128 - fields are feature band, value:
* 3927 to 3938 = 1.53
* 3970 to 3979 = 1.41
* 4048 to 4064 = -1.49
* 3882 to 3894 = 1.67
